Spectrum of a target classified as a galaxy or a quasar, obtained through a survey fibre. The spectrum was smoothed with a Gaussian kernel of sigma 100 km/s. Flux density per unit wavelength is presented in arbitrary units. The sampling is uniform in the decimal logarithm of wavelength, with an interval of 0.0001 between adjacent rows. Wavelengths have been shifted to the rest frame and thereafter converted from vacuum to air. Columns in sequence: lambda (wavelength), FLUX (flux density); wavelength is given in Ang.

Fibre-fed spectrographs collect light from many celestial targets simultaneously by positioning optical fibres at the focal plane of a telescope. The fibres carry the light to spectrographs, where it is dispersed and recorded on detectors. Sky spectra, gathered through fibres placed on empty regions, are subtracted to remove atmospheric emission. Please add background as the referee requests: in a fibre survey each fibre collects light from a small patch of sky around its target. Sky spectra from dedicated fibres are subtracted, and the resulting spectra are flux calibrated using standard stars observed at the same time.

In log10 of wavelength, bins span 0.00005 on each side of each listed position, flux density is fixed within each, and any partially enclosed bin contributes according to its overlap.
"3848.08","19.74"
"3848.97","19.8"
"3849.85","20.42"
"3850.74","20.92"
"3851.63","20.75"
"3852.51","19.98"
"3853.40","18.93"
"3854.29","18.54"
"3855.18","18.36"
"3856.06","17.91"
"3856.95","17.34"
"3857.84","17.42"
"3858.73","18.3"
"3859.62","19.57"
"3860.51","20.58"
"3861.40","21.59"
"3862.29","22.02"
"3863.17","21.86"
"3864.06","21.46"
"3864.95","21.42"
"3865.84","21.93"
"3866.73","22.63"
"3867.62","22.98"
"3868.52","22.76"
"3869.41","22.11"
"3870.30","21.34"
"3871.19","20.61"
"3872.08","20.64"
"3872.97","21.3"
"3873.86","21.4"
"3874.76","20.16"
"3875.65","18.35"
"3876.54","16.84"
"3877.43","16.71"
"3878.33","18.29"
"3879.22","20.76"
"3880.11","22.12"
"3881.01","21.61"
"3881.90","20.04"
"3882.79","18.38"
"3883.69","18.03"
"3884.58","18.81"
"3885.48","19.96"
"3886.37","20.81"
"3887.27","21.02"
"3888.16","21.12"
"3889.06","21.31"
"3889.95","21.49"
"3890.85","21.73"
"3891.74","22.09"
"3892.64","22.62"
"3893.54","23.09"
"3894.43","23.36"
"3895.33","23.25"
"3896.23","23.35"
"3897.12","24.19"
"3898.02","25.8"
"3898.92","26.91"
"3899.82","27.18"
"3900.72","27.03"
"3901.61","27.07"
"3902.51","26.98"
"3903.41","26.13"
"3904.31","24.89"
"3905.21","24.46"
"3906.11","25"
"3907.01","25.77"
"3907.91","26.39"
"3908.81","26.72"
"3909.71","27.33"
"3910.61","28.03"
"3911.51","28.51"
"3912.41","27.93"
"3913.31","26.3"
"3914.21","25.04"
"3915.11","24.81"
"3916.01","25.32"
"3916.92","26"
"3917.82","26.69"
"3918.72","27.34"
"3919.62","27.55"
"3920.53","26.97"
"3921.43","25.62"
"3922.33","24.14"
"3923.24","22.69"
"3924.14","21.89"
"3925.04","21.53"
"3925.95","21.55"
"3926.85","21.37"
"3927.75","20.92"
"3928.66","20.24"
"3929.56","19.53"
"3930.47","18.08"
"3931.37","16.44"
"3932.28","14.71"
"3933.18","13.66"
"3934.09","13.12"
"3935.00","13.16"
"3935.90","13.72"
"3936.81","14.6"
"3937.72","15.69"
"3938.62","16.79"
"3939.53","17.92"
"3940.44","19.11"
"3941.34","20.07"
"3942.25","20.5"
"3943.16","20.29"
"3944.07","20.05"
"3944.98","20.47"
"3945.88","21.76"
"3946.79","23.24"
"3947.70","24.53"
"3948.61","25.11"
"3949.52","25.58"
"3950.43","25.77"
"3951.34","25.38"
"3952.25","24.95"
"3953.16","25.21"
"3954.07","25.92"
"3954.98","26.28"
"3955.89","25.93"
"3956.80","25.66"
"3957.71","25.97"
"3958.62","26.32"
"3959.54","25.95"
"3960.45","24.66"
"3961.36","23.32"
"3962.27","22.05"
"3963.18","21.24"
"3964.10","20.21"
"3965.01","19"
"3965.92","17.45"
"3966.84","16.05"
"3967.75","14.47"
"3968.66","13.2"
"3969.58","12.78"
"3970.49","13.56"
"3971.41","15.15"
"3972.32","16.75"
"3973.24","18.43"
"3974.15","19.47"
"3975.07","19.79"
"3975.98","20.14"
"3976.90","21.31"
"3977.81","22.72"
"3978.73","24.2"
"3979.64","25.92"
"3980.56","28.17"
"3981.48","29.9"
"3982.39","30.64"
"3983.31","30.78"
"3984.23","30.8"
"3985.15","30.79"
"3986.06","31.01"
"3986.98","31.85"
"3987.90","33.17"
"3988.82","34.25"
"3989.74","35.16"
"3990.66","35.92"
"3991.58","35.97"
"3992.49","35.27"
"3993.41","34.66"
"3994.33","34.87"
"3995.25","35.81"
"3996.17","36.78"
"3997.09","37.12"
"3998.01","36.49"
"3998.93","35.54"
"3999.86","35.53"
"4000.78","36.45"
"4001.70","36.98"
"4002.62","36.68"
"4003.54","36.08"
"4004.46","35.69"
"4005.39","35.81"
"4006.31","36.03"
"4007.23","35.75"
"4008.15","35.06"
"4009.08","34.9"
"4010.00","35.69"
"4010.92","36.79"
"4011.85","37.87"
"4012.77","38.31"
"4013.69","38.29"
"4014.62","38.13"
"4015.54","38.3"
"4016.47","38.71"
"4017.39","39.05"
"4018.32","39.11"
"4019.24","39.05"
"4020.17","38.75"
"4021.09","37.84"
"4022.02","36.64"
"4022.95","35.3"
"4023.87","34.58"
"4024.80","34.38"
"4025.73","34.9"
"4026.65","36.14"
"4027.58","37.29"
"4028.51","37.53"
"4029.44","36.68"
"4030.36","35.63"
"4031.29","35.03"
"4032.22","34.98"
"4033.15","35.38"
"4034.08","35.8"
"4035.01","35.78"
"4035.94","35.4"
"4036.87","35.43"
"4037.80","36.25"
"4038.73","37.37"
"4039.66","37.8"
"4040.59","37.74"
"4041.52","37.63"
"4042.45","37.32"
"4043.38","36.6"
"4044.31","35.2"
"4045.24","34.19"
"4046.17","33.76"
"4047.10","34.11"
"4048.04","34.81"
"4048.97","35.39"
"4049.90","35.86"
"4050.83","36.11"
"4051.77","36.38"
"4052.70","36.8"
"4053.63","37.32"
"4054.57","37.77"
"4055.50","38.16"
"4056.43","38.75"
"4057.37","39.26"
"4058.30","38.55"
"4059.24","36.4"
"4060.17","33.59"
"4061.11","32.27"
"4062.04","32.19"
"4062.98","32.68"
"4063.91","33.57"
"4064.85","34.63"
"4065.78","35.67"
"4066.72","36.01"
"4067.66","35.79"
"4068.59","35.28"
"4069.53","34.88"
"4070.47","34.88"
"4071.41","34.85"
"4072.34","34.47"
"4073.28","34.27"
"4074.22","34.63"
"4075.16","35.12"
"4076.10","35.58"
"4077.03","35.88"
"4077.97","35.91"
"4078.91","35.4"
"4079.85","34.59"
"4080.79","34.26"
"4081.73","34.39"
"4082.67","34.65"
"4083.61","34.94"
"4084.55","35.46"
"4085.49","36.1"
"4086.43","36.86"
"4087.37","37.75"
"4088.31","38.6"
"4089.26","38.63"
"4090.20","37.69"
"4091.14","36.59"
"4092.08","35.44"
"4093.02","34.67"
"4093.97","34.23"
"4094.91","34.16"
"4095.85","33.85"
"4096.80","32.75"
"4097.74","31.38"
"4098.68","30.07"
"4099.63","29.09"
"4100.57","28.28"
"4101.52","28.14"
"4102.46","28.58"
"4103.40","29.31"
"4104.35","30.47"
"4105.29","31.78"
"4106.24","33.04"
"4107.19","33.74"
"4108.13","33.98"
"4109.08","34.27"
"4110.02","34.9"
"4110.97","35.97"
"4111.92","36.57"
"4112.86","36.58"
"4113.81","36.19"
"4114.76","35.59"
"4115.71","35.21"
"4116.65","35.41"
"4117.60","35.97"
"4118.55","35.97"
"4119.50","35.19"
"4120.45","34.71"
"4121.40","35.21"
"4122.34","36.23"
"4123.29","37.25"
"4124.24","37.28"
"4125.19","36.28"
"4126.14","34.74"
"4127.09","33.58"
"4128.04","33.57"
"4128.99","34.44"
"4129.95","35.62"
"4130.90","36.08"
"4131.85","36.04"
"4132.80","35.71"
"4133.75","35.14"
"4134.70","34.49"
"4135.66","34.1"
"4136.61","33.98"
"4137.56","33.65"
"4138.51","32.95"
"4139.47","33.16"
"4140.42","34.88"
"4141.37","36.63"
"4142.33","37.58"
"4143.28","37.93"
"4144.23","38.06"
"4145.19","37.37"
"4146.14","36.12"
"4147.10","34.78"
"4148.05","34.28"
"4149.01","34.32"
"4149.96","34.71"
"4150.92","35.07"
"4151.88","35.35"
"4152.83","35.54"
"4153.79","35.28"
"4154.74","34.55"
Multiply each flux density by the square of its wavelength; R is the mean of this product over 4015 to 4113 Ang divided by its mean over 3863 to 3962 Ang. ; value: 1.69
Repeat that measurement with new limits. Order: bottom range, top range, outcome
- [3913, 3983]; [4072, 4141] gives 1.74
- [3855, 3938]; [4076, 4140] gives 1.75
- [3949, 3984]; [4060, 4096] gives 1.66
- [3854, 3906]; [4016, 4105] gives 1.79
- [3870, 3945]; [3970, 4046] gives 1.61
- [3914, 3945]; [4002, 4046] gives 1.88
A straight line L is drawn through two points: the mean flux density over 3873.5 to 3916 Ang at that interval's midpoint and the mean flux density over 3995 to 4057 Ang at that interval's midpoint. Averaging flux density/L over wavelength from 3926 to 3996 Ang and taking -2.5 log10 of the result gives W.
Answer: 0.29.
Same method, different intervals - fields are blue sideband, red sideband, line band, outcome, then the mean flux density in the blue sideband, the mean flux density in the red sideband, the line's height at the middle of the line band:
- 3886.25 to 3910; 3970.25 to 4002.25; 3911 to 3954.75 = 0.20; 24.4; 29.6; 26.4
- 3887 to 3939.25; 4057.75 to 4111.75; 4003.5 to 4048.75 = -0.20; 22.8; 34.2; 30.4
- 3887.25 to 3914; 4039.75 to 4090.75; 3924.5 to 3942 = 0.47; 25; 35.8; 27.1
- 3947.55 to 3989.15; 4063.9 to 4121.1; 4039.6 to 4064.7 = -0.16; 23.7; 34.5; 31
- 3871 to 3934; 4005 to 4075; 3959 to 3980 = 0.44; 22.7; 36.1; 29.3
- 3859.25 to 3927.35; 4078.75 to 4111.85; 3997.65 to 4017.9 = -0.25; 23.1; 33.8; 29.2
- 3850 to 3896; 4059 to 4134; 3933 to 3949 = 0.32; 20.5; 34.6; 24.8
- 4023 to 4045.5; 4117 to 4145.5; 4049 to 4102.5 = 0.03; 36.1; 35.4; 35.8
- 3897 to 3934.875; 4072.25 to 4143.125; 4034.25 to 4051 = -0.16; 23.9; 34.6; 31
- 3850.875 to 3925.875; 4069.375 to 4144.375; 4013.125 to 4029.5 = -0.24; 22.6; 34.7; 30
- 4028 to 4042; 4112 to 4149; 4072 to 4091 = 0.00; 36.3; 35.5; 35.9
